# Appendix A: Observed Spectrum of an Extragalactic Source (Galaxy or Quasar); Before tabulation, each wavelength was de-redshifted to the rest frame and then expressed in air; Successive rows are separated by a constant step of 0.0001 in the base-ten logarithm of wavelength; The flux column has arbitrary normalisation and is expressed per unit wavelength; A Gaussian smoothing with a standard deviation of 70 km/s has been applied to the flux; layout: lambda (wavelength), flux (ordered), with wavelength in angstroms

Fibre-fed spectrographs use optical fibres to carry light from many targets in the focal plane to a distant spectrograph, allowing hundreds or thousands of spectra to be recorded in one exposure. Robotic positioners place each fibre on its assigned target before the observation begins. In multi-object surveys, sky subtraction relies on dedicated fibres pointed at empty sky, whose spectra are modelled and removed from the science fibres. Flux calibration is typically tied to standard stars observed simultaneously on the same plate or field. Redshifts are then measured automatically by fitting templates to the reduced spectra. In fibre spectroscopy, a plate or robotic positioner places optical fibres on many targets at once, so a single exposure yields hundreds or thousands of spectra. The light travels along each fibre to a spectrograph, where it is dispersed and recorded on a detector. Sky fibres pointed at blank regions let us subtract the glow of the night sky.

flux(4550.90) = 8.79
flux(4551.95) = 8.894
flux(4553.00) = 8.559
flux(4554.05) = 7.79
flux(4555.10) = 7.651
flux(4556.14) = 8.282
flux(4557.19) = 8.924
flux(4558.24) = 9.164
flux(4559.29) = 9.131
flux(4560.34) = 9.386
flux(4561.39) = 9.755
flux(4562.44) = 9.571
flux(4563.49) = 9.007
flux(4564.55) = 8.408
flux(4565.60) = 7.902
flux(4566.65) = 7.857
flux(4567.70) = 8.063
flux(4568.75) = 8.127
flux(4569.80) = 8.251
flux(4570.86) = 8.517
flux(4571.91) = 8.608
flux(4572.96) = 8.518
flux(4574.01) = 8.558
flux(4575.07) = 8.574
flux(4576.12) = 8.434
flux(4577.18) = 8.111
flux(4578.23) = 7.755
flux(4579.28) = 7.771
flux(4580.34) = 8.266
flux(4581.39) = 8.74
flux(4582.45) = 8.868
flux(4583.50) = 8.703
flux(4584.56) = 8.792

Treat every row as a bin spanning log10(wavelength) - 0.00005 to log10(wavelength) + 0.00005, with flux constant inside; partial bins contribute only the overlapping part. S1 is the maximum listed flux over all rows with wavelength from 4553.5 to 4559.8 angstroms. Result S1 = 9.164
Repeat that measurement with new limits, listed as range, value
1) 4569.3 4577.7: 8.608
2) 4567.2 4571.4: 8.517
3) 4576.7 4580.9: 8.266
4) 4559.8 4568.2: 9.755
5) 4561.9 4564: 9.571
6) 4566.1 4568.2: 8.063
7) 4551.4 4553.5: 8.894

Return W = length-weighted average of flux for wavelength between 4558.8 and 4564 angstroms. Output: 9.37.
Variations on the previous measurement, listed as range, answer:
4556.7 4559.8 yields 9.07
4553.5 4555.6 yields 7.72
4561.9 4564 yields 9.3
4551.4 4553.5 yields 8.71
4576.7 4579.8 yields 7.9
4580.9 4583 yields 8.81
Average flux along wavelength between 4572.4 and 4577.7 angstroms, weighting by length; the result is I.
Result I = 8.44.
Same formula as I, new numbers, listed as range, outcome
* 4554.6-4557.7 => 8.31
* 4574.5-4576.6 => 8.49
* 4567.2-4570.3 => 8.16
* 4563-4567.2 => 8.28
